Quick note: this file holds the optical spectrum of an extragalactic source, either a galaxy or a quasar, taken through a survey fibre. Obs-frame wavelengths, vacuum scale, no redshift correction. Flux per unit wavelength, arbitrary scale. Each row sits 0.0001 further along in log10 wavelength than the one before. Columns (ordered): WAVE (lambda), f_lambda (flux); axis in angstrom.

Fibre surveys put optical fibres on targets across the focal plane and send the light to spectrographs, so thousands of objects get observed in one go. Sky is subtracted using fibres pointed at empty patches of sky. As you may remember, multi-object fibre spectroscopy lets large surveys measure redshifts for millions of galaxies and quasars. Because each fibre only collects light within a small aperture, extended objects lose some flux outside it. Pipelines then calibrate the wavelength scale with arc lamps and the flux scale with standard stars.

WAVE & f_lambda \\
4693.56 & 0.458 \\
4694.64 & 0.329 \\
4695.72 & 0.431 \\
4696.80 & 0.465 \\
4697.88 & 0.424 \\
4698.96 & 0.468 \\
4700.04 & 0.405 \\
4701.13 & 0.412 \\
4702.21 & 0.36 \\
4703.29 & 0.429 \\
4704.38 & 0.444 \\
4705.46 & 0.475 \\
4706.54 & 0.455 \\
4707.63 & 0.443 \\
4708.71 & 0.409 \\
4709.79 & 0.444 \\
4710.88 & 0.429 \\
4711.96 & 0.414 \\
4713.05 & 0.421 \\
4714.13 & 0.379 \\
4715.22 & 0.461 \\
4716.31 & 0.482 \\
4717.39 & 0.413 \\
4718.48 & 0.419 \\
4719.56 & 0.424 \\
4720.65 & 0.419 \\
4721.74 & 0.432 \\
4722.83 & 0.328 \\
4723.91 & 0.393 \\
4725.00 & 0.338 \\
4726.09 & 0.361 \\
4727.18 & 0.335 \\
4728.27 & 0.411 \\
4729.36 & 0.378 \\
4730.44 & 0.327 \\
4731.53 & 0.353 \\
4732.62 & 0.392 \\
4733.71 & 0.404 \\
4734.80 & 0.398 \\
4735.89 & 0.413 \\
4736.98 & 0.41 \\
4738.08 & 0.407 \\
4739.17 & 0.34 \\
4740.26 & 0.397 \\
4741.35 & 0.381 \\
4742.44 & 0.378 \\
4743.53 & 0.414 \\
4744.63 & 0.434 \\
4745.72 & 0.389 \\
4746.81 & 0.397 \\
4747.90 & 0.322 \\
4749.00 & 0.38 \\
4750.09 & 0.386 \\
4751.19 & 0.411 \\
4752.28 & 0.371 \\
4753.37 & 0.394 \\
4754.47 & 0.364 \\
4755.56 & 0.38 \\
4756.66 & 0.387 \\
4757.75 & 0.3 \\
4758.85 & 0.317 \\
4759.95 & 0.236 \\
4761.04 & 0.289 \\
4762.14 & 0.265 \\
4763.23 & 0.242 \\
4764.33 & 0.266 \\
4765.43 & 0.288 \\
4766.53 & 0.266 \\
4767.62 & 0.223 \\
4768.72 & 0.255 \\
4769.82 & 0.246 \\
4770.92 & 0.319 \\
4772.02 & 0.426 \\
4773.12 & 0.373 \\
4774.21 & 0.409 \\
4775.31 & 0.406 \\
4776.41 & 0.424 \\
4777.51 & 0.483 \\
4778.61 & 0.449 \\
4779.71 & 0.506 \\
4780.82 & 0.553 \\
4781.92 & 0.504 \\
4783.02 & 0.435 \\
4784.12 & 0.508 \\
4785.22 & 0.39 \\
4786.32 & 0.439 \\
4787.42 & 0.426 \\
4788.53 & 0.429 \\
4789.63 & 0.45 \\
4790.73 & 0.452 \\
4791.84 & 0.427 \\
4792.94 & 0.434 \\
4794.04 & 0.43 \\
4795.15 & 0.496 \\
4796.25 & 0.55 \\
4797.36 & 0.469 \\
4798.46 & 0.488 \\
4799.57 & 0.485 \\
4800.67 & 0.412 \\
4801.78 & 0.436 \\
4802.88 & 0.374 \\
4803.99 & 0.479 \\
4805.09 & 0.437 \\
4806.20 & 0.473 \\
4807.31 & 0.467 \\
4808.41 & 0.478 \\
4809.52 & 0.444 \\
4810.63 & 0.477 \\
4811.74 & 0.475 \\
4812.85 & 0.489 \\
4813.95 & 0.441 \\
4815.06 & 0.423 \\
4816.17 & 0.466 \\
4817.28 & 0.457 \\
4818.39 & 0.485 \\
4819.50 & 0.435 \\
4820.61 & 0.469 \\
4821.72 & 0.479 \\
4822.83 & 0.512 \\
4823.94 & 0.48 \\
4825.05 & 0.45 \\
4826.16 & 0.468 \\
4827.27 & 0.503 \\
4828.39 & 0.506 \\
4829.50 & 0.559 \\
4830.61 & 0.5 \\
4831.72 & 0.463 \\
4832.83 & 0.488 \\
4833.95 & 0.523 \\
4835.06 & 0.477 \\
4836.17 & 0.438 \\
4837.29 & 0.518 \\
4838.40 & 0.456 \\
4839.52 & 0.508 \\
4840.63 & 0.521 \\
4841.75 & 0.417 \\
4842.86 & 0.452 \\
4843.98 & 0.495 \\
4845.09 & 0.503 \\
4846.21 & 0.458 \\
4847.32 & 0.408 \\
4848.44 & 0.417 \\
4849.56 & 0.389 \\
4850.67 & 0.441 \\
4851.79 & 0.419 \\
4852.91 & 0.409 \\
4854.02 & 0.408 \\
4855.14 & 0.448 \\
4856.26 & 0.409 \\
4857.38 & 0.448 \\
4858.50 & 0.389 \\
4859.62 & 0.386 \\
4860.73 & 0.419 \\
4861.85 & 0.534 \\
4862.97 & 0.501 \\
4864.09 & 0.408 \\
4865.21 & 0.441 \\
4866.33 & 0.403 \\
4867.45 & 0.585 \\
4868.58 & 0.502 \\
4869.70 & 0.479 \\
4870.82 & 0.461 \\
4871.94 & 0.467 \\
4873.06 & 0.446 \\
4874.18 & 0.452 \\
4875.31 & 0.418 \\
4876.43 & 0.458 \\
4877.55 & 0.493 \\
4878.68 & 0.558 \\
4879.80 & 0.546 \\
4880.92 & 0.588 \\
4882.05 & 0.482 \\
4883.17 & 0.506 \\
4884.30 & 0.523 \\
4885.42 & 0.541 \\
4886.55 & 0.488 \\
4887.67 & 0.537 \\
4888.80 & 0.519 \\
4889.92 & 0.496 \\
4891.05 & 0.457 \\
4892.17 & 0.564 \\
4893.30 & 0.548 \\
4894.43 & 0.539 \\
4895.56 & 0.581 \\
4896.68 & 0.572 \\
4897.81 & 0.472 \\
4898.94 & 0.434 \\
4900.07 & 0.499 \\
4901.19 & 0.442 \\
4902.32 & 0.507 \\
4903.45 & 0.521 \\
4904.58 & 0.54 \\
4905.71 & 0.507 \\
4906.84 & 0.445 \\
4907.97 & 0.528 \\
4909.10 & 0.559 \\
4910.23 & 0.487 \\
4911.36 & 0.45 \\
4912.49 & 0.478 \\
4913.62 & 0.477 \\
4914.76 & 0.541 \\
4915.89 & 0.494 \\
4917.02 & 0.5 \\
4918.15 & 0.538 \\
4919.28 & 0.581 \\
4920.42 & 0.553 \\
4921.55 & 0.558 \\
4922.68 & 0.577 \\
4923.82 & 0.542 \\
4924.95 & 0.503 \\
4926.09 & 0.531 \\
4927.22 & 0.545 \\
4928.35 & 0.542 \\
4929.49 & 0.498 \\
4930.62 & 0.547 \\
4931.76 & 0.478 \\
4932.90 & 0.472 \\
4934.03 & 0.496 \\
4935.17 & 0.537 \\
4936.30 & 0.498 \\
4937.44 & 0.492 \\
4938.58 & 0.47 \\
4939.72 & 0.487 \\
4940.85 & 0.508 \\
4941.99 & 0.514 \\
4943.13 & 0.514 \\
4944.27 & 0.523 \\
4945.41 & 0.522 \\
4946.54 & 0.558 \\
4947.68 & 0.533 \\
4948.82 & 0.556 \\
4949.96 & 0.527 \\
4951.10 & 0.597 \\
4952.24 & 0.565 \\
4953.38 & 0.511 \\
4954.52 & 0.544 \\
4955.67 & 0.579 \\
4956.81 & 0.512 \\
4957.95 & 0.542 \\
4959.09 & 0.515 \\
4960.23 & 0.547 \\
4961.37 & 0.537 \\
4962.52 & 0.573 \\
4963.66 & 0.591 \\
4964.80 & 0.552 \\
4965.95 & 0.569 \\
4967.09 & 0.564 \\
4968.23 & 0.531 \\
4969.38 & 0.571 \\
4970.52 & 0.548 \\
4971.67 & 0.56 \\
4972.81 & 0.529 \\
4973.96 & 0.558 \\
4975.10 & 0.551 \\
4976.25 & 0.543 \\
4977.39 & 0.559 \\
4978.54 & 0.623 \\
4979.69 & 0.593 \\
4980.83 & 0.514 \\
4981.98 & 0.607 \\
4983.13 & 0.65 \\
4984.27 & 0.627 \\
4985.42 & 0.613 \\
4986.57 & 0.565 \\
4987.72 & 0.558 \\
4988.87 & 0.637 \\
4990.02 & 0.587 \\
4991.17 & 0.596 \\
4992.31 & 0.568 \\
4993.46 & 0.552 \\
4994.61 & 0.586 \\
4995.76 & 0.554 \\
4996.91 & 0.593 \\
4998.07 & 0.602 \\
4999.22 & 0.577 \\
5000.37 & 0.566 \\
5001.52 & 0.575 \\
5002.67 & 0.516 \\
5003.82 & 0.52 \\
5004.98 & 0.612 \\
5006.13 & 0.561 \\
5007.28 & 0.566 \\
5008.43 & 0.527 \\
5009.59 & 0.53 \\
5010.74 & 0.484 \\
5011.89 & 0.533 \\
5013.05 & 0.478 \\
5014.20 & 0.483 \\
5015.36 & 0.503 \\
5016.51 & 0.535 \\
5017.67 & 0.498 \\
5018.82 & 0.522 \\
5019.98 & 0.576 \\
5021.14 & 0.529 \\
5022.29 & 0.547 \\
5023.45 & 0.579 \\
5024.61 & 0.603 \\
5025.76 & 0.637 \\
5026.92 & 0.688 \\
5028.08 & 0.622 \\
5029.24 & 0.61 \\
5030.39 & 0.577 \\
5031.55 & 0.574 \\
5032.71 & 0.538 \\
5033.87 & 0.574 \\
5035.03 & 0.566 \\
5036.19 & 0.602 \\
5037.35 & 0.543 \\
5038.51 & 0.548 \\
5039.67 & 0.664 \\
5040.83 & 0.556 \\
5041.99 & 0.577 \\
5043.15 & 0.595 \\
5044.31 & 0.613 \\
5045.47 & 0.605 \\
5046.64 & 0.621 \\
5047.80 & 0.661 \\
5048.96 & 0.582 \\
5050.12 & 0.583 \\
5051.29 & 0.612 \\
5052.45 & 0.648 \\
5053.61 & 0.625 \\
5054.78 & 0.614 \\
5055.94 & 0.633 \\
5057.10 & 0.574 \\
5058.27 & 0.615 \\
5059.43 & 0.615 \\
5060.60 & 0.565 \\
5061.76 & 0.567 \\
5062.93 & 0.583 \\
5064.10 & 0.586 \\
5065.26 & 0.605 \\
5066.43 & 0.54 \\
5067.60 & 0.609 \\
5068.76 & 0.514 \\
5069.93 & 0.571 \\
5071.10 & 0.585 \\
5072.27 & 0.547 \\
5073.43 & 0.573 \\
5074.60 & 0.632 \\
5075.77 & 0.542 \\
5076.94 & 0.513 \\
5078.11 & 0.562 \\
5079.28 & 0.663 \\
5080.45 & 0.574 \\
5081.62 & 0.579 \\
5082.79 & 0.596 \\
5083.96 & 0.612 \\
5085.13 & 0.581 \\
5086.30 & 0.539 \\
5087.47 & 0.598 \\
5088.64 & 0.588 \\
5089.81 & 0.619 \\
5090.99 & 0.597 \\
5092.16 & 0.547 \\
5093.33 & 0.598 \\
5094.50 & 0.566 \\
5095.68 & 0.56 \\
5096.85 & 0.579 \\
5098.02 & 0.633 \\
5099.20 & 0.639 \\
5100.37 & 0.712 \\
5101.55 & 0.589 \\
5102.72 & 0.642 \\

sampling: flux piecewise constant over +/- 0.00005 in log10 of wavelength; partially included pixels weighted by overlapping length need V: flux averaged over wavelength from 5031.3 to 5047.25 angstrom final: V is 0.584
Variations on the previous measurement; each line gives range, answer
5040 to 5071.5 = 0.595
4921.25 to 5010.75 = 0.55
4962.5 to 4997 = 0.575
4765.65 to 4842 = 0.449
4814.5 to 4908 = 0.479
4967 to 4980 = 0.56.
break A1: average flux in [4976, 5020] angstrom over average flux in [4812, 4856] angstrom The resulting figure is 1.2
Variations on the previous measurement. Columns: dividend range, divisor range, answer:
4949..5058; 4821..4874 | 1.23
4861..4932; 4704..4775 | 1.36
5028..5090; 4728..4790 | 1.56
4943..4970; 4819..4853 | 1.16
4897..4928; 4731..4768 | 1.45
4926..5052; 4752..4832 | 1.32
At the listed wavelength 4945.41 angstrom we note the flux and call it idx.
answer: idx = 0.522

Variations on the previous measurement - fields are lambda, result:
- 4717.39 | 0.413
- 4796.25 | 0.55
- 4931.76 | 0.478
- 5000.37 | 0.566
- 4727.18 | 0.335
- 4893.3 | 0.548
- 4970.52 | 0.548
